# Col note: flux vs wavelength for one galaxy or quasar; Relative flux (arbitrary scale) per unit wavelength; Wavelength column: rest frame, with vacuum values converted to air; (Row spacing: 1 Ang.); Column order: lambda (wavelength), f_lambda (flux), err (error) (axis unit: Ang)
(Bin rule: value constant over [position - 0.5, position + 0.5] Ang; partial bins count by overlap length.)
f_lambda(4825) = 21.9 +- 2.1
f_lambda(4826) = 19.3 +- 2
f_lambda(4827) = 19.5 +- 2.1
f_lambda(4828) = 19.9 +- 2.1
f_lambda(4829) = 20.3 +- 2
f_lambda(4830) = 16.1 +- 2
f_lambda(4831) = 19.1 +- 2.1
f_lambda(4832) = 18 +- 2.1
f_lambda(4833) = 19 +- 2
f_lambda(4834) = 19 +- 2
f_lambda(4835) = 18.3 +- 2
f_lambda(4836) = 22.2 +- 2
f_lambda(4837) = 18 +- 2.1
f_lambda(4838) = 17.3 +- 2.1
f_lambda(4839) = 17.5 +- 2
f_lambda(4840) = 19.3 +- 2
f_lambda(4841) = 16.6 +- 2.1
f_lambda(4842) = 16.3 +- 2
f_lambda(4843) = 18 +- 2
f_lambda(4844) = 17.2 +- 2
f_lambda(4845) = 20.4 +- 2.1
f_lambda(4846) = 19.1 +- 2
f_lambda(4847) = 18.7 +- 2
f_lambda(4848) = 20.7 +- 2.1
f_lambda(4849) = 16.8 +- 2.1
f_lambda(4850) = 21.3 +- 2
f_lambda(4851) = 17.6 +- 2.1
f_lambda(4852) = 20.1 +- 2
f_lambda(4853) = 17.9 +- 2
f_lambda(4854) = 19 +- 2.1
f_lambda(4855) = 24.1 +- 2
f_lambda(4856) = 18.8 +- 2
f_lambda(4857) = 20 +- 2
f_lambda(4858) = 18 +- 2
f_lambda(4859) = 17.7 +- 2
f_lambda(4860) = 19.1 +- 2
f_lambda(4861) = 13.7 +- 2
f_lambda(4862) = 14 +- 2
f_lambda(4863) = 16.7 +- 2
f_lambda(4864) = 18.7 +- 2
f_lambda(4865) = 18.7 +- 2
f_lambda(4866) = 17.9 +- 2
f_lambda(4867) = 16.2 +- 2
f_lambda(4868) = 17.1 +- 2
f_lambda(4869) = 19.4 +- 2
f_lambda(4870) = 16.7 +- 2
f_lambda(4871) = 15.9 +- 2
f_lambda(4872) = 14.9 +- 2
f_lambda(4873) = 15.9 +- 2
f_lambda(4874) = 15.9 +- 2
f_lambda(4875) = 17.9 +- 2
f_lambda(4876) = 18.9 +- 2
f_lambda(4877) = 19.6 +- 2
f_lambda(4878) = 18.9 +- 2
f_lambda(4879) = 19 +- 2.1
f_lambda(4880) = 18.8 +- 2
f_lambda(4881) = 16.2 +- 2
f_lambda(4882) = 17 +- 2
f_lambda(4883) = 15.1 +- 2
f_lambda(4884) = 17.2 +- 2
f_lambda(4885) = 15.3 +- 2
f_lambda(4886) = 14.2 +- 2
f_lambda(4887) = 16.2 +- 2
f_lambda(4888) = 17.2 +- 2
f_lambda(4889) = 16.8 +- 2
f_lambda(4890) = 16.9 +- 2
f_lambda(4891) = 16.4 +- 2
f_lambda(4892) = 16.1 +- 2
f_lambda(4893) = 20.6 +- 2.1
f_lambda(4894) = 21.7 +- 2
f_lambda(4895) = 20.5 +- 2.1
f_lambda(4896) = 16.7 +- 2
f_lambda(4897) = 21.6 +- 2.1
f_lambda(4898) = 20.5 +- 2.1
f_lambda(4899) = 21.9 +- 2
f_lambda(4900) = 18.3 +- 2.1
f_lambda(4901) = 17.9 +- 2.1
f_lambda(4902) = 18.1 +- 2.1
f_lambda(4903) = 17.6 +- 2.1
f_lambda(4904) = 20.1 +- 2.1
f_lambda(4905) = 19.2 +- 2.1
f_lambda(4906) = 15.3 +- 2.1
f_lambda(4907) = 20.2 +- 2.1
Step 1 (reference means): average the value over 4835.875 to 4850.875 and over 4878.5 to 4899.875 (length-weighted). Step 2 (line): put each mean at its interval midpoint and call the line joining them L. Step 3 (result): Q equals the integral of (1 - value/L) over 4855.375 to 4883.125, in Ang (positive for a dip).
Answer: 1.1 Ang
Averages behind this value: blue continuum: 18.5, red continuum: 17.9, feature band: 17.4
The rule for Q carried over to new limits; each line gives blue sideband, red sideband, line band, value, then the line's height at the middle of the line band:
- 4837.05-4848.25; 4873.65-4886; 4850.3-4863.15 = -0.3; 17.9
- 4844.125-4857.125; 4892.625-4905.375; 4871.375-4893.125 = 2.9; 19.6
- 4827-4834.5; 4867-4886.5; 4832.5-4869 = -0.7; 18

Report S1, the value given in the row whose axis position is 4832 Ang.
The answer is 18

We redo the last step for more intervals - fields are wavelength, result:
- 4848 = 20.7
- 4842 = 16.3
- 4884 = 17.2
